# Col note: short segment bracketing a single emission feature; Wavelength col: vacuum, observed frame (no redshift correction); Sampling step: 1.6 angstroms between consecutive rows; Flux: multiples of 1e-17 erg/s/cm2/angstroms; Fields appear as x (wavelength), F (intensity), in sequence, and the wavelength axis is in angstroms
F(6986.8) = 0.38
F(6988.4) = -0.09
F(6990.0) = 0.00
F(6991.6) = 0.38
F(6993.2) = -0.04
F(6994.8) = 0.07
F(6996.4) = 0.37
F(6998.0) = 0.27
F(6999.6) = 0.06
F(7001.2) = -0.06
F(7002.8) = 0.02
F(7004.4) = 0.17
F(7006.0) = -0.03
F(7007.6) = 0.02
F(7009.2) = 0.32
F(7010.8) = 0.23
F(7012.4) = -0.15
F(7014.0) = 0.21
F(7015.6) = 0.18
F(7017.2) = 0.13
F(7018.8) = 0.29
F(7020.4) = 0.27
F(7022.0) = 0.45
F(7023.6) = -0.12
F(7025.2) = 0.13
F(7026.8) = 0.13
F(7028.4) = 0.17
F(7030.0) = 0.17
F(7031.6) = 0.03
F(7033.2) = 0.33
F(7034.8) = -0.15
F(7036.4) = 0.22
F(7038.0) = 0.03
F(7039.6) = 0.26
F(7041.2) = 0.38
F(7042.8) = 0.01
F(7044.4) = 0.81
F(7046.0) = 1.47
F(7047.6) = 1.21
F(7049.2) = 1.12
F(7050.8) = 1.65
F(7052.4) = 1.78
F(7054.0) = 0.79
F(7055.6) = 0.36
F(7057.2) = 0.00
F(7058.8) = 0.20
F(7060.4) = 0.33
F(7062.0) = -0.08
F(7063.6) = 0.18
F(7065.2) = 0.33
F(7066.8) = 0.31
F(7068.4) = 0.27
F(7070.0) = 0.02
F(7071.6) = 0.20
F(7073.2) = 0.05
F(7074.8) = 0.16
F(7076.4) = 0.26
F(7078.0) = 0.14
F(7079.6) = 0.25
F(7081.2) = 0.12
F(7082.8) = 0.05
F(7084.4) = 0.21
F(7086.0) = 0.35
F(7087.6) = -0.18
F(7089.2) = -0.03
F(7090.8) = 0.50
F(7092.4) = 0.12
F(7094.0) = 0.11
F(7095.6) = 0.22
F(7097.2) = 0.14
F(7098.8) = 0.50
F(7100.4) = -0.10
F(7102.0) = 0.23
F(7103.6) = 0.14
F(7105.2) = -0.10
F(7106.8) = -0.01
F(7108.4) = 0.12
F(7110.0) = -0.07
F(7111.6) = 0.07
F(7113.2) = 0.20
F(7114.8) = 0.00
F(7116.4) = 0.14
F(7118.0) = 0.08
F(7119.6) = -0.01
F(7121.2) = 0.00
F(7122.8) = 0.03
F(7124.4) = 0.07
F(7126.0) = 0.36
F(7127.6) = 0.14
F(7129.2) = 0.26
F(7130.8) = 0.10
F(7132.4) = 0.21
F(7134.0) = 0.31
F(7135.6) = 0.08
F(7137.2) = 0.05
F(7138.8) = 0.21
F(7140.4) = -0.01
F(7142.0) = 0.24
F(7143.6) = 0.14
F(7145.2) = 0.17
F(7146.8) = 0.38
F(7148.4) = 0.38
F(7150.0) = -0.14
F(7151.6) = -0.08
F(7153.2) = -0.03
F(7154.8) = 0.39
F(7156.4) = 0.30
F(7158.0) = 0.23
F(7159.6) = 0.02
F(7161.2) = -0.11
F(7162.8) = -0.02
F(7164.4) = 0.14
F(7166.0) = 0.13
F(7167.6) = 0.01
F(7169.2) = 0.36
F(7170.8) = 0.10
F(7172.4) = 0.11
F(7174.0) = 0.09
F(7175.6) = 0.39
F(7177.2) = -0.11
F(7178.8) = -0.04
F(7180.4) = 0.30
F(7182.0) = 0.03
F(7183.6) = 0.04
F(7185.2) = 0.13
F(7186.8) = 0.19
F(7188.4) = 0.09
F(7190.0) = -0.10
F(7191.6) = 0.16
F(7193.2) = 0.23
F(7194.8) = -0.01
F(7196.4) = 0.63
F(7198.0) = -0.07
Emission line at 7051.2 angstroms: [O II]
